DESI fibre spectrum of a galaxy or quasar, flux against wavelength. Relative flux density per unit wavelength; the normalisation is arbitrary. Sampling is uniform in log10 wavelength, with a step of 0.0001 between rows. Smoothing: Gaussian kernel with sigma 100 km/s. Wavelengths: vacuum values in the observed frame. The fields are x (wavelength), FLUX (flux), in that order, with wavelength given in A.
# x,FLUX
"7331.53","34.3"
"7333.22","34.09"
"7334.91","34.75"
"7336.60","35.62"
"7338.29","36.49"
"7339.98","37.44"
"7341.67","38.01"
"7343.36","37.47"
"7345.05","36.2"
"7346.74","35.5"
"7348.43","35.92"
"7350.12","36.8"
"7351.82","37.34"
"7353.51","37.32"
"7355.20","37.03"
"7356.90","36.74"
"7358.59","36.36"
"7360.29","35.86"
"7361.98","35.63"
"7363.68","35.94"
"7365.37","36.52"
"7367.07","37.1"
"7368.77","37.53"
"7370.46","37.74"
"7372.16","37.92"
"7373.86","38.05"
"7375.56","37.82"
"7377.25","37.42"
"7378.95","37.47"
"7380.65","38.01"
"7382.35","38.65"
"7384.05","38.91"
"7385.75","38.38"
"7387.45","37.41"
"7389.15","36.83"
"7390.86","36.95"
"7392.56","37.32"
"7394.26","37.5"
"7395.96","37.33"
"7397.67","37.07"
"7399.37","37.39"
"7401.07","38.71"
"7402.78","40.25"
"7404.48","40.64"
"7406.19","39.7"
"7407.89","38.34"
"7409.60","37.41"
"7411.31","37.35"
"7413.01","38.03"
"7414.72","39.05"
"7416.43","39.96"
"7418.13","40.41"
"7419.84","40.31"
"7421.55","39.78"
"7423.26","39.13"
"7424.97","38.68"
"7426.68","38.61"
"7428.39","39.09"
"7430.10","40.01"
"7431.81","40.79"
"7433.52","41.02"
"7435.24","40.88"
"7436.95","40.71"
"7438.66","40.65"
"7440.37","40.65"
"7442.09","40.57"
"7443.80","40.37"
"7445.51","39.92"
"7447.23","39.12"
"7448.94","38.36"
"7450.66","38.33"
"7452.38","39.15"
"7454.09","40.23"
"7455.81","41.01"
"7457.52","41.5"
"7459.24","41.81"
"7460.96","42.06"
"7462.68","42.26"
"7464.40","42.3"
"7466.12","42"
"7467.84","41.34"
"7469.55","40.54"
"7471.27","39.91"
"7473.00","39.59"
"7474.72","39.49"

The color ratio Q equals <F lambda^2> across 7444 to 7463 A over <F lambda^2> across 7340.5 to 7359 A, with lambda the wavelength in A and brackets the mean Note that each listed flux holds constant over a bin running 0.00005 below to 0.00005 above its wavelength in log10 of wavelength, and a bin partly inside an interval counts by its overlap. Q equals 1.13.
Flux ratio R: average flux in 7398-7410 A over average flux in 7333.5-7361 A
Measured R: 1.1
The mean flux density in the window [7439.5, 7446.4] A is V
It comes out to 40.4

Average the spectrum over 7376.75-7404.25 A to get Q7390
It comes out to 37.9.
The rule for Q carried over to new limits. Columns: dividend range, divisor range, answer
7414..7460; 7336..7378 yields 1.11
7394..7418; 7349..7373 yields 1.06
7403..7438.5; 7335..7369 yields 1.10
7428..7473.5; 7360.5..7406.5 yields 1.09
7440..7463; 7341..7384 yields 1.11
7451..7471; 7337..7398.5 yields 1.14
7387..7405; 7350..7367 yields 1.05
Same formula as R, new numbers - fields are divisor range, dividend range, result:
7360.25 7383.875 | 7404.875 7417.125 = 1.03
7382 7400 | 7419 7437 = 1.06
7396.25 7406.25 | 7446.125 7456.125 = 1.01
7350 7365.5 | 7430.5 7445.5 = 1.11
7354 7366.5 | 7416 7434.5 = 1.10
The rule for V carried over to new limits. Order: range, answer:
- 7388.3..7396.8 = 37.2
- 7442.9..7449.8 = 39.5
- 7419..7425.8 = 39.5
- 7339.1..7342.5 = 37.7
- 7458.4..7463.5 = 42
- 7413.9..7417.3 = 39.6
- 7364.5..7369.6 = 37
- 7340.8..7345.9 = 37.3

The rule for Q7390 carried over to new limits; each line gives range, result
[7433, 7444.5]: 40.7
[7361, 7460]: 38.8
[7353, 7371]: 36.7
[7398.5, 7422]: 39.1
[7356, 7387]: 37.3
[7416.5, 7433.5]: 39.7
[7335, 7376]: 36.8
